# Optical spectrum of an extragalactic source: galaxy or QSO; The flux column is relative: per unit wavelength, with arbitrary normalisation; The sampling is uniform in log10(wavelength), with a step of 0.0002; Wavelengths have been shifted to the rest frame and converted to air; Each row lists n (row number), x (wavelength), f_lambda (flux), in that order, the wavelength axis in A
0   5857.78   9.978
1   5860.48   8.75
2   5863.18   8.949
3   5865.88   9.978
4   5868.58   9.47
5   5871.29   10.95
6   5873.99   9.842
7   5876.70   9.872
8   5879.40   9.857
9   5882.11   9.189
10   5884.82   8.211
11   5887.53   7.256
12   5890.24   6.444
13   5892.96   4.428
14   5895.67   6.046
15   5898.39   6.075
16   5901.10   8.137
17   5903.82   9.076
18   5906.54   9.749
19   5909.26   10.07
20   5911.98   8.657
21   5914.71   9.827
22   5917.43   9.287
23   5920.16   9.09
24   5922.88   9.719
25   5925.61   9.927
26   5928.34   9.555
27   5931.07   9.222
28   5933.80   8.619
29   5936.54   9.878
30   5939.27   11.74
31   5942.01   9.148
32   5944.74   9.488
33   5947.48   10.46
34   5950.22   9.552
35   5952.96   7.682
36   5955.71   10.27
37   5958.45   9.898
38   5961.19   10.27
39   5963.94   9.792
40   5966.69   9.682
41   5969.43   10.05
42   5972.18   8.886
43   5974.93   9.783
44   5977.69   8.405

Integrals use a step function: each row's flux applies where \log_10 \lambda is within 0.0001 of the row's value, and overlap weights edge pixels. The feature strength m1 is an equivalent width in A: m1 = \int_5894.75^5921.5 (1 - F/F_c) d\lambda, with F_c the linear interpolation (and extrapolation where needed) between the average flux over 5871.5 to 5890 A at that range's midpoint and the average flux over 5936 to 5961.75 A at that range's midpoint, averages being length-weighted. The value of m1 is 2.0 A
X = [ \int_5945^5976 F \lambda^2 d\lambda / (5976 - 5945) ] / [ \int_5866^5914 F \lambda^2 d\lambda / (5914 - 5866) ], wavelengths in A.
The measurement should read 1.17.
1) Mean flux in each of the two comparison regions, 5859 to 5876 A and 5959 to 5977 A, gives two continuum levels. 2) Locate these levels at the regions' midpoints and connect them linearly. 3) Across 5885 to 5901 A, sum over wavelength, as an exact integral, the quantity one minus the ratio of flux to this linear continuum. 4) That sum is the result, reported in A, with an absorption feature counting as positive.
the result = 5.46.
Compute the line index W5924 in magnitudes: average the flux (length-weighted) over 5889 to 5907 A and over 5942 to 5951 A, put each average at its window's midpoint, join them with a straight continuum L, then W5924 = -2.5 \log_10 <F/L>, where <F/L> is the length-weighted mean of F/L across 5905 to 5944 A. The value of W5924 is -0.14 mag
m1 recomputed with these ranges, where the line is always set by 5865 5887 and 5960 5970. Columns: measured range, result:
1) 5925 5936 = 0.5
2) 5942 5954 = 0.7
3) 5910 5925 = 0.6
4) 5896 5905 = 2.0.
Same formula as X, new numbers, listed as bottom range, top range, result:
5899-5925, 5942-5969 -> 1.06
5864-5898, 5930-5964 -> 1.18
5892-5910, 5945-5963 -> 1.29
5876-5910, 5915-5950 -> 1.23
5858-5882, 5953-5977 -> 1.03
